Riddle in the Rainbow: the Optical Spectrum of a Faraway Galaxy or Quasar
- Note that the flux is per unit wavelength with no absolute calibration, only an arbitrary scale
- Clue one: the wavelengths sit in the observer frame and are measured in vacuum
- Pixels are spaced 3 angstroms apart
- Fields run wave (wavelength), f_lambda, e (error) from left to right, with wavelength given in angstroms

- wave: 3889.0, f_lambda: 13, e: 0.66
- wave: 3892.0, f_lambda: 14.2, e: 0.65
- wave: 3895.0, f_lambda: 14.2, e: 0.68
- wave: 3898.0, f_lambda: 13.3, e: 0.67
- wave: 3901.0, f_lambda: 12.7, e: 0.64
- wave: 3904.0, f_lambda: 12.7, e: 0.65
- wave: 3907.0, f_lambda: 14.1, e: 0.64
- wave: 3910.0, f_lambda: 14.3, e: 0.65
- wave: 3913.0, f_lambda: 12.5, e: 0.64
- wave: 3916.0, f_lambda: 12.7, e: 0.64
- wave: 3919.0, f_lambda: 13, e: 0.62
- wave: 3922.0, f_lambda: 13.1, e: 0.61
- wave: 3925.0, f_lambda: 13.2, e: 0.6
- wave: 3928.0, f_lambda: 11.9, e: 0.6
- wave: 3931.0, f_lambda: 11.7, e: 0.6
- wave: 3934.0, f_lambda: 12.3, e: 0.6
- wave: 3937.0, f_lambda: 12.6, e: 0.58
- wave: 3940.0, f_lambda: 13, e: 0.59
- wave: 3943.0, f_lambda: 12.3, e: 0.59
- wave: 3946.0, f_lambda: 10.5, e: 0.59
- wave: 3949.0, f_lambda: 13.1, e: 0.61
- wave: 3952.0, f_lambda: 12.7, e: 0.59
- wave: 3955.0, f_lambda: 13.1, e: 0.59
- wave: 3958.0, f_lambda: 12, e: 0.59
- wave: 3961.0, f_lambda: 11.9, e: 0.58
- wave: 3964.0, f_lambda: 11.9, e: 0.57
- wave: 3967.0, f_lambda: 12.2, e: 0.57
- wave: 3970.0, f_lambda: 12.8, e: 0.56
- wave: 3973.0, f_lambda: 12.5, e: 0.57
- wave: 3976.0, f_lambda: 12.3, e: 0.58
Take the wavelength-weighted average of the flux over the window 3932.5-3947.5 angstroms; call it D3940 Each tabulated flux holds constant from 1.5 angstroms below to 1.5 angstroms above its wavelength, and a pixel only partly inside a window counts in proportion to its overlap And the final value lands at 12.1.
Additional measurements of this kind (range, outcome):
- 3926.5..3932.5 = 11.8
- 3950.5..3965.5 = 12.3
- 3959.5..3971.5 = 12.2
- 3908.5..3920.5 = 13.1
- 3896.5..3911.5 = 13.4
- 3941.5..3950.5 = 12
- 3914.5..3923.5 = 12.9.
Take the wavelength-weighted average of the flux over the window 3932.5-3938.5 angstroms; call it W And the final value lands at 12.5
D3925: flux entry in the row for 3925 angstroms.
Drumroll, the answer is 13.2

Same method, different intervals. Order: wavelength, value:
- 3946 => 10.5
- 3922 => 13.1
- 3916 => 12.7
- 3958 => 12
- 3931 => 11.7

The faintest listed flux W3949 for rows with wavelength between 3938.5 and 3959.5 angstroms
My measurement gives 10.5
